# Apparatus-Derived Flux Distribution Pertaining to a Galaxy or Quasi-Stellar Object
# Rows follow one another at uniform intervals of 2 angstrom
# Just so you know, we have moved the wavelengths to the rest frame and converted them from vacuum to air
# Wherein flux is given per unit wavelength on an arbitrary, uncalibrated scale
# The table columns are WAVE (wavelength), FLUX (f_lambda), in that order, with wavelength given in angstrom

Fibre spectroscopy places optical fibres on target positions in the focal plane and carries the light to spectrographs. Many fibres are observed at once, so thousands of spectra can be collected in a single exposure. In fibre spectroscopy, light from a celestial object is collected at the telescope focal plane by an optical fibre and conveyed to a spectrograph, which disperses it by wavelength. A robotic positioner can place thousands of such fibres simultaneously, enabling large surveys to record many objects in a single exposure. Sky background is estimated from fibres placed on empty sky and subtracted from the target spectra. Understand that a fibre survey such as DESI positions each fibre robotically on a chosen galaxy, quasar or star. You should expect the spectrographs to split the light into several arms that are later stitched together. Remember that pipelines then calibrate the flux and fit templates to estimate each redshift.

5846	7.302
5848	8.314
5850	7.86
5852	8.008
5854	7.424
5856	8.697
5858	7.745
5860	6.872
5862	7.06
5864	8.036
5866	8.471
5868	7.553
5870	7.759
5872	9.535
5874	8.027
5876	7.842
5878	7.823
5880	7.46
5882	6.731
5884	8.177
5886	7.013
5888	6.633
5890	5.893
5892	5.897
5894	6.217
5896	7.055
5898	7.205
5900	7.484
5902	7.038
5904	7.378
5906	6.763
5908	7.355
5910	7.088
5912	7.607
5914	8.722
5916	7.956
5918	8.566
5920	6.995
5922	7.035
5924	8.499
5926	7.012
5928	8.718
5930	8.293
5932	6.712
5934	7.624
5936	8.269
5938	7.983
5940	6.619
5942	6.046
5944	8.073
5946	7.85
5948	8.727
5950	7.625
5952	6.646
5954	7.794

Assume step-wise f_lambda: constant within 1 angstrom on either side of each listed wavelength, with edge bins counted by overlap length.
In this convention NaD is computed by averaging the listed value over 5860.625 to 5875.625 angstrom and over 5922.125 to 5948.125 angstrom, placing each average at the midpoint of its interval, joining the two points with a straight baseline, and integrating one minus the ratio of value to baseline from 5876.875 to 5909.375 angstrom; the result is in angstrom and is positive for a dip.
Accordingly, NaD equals 3.62 angstrom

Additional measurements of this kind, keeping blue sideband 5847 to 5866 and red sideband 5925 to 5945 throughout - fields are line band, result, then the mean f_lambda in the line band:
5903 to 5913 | 0.52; 7.24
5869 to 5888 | -0.04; 7.76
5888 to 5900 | 1.76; 6.55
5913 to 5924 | -0.46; 7.91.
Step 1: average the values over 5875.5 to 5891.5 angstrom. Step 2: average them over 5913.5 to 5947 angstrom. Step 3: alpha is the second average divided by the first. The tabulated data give 1.08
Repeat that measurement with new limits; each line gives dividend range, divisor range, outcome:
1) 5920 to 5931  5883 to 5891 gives 1.13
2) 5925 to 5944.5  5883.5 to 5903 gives 1.10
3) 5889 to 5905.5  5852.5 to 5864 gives 0.89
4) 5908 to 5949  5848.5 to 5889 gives 1.00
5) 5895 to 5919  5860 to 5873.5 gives 0.94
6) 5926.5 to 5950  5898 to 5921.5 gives 1.02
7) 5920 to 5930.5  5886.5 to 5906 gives 1.15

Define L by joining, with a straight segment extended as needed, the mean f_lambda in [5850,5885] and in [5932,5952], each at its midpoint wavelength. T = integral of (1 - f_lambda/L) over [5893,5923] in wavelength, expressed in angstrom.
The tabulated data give 1.2 angstrom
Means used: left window 7.84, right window 7.55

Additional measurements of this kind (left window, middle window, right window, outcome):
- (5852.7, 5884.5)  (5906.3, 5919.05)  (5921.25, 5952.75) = -0.21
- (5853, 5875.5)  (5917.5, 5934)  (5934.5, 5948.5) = -0.04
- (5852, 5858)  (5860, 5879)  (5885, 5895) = -1.72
